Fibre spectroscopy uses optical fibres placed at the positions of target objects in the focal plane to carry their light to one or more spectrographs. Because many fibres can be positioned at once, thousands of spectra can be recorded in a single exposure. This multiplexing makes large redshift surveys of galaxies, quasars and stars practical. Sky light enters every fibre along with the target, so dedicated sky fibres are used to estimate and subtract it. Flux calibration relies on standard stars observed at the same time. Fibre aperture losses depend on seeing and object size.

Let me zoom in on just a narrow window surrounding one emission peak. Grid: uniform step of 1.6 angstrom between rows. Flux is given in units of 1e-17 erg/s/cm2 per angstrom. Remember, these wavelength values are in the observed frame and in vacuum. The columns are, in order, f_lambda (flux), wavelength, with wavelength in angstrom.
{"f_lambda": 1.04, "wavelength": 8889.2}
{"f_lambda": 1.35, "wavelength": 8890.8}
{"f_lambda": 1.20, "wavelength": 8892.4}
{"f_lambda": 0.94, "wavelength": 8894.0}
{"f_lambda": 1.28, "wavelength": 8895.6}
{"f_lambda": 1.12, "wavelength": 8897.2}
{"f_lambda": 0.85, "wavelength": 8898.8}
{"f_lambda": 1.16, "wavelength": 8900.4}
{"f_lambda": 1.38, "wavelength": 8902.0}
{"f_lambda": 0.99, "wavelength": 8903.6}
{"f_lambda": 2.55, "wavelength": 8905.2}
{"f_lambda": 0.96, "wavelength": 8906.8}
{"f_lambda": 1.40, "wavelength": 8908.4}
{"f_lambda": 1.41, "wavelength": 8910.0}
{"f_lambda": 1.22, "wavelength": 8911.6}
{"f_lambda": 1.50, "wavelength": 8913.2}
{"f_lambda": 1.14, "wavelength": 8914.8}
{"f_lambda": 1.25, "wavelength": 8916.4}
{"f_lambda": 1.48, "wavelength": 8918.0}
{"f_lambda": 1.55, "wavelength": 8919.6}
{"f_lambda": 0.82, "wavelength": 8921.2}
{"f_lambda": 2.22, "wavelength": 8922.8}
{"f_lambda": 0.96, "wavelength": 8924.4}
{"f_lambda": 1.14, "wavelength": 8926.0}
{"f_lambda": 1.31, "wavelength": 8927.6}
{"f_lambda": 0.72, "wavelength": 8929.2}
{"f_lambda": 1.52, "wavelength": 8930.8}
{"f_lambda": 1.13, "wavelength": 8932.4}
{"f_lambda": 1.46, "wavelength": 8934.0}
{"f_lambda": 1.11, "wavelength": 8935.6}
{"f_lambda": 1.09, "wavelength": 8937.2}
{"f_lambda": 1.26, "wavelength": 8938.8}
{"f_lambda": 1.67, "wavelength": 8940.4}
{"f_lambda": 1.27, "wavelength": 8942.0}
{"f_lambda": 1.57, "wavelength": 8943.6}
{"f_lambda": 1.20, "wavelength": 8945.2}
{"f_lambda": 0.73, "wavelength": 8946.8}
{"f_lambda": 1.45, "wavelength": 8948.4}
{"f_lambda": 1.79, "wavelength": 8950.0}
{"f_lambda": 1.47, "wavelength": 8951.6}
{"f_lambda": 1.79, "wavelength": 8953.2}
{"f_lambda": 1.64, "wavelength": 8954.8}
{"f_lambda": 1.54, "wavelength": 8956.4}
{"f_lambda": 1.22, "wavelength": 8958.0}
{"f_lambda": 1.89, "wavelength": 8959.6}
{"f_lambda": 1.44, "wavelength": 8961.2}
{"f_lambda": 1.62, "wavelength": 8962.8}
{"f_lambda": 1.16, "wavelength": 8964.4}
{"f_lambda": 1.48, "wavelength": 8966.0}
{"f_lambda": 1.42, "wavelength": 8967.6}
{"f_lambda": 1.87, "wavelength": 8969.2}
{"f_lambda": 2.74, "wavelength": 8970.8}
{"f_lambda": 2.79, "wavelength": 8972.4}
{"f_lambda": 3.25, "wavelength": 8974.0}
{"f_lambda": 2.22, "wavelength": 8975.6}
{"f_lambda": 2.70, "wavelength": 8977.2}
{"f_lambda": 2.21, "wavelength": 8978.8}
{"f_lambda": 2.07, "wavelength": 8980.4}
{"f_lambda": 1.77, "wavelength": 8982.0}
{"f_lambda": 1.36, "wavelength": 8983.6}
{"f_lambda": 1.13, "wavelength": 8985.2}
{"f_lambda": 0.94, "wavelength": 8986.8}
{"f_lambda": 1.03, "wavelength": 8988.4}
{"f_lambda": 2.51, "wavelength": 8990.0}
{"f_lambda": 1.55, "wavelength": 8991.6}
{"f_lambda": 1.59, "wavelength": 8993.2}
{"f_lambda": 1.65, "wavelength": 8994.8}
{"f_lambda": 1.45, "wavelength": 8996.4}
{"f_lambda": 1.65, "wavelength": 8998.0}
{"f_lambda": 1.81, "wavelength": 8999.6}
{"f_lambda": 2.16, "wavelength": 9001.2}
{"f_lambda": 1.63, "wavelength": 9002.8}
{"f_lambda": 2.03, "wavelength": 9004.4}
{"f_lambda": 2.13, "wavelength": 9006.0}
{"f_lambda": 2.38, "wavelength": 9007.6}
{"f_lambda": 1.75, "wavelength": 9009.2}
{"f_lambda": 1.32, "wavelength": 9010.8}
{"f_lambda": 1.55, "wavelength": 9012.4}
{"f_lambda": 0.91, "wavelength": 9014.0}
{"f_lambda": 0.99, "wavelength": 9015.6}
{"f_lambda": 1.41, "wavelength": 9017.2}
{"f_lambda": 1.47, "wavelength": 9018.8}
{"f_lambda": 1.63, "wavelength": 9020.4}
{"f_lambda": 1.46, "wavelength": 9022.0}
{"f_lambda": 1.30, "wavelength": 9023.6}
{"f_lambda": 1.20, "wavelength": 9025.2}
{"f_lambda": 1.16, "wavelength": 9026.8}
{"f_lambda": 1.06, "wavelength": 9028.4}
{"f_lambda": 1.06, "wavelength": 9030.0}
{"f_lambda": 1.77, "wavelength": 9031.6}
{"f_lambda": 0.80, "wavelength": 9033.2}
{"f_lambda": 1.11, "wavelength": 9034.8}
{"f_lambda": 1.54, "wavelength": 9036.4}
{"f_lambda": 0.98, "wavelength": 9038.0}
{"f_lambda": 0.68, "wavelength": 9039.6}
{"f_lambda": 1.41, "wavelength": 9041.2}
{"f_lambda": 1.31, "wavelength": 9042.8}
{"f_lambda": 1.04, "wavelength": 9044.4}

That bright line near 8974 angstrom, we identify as H-alpha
